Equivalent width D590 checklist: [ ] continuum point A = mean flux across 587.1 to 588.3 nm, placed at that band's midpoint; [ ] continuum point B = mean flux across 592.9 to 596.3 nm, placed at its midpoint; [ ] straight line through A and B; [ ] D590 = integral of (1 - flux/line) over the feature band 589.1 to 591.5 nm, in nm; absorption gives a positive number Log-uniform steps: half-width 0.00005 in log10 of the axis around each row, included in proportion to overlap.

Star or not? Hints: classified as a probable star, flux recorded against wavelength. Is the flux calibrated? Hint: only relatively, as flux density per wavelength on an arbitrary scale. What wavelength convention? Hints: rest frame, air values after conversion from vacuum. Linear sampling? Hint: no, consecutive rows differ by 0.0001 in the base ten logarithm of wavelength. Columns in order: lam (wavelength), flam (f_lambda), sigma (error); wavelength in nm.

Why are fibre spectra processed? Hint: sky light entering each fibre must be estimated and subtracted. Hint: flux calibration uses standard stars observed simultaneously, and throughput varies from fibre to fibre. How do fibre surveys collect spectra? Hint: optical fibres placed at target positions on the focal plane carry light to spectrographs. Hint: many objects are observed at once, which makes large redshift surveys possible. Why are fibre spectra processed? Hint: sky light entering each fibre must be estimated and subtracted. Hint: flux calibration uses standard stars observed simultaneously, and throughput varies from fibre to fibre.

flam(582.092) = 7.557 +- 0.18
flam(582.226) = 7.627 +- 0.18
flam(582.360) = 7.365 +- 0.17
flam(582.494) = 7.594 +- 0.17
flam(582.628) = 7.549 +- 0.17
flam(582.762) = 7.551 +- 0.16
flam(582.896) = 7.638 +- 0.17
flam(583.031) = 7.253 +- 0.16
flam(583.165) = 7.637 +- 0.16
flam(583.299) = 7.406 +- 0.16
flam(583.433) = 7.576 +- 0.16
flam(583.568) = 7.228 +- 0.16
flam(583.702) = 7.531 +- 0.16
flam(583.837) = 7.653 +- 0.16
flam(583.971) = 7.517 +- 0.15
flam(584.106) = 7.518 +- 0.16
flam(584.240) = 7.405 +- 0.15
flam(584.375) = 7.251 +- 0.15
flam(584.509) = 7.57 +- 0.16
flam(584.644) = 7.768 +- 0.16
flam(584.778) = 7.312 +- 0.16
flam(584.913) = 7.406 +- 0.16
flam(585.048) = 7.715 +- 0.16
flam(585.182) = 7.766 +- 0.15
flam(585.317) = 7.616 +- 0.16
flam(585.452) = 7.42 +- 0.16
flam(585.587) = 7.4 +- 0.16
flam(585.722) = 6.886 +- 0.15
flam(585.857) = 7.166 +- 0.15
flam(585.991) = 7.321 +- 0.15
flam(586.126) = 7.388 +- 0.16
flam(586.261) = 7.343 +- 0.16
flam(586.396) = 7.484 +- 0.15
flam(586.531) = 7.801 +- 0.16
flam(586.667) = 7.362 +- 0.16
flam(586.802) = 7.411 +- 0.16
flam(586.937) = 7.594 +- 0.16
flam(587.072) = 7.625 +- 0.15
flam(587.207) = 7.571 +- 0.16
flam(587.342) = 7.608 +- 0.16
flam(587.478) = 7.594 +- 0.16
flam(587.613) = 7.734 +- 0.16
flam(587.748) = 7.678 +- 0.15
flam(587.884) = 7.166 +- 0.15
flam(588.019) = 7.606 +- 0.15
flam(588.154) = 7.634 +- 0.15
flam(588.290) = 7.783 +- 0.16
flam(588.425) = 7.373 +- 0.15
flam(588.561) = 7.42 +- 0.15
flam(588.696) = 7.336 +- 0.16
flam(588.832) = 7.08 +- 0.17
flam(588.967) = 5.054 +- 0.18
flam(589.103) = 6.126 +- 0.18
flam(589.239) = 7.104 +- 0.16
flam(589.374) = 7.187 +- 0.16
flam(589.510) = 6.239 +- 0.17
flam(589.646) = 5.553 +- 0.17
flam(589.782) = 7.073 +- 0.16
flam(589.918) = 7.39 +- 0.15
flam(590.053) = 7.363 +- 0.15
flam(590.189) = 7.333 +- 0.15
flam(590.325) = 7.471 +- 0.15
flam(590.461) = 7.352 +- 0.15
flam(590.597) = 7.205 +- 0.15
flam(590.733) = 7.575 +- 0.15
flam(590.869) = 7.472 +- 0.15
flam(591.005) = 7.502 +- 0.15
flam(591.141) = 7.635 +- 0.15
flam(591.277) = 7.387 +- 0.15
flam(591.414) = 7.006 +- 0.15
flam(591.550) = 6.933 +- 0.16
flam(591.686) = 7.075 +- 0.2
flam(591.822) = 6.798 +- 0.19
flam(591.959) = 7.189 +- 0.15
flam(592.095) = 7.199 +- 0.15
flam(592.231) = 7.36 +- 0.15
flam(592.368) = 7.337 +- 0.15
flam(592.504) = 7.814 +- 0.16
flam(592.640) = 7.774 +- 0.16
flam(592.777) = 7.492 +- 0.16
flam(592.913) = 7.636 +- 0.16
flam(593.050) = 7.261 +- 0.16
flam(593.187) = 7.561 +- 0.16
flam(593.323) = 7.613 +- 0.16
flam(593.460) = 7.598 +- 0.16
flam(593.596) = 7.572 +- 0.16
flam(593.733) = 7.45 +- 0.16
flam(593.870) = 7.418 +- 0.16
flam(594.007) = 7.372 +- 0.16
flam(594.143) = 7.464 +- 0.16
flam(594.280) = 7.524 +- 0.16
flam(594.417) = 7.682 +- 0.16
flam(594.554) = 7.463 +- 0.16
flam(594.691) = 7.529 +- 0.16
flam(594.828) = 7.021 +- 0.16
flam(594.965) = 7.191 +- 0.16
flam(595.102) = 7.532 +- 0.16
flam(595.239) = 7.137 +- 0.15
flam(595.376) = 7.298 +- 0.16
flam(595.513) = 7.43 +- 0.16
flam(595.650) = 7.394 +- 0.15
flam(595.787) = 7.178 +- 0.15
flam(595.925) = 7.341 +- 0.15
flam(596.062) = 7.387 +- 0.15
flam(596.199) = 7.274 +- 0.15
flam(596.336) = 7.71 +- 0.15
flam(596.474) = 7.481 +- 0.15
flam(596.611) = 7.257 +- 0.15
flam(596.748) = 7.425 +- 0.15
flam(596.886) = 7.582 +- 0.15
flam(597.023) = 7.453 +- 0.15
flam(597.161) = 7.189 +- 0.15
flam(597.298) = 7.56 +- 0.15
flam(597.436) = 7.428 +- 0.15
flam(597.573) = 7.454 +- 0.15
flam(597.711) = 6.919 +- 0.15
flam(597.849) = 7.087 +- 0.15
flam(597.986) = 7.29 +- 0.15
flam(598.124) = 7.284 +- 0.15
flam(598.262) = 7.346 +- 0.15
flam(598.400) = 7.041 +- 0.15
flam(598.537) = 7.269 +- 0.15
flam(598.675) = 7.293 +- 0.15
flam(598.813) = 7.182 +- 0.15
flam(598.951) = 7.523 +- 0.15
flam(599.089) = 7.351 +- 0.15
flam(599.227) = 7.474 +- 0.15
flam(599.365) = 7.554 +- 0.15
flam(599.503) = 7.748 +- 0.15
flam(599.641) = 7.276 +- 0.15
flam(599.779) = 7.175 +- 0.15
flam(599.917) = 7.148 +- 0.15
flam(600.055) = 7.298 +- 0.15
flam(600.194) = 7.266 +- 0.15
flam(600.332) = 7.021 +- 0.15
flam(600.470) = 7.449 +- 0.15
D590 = 0.12 nm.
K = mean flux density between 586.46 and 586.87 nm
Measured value 7.51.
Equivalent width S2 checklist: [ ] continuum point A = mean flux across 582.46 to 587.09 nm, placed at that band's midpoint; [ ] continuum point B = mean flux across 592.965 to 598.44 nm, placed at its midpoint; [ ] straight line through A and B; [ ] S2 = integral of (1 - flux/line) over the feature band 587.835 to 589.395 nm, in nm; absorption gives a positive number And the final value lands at 0.08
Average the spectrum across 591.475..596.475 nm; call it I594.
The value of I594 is 7.39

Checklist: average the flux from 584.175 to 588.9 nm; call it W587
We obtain 7.47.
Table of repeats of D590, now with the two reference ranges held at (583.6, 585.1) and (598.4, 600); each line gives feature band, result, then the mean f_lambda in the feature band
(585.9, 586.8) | 0.01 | 7.44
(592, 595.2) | -0.02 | 7.47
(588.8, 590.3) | 0.15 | 6.7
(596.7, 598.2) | 0.01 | 7.33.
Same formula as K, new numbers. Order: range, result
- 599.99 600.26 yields 7.26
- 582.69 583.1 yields 7.48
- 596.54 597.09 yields 7.44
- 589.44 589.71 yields 5.9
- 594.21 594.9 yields 7.44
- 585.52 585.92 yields 7.15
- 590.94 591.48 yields 7.37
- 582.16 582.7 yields 7.54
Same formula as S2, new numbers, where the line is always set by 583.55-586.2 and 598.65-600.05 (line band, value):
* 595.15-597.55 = 0.000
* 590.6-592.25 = 0.035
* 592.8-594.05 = -0.016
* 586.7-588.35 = -0.032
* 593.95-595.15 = -0.003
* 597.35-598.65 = 0.024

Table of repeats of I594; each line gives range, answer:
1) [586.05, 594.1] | 7.31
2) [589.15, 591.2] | 7.15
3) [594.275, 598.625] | 7.35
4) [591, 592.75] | 7.3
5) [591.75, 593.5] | 7.43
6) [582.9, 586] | 7.46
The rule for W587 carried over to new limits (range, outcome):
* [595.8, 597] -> 7.42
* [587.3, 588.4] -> 7.59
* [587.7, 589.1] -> 7.16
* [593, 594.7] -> 7.5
